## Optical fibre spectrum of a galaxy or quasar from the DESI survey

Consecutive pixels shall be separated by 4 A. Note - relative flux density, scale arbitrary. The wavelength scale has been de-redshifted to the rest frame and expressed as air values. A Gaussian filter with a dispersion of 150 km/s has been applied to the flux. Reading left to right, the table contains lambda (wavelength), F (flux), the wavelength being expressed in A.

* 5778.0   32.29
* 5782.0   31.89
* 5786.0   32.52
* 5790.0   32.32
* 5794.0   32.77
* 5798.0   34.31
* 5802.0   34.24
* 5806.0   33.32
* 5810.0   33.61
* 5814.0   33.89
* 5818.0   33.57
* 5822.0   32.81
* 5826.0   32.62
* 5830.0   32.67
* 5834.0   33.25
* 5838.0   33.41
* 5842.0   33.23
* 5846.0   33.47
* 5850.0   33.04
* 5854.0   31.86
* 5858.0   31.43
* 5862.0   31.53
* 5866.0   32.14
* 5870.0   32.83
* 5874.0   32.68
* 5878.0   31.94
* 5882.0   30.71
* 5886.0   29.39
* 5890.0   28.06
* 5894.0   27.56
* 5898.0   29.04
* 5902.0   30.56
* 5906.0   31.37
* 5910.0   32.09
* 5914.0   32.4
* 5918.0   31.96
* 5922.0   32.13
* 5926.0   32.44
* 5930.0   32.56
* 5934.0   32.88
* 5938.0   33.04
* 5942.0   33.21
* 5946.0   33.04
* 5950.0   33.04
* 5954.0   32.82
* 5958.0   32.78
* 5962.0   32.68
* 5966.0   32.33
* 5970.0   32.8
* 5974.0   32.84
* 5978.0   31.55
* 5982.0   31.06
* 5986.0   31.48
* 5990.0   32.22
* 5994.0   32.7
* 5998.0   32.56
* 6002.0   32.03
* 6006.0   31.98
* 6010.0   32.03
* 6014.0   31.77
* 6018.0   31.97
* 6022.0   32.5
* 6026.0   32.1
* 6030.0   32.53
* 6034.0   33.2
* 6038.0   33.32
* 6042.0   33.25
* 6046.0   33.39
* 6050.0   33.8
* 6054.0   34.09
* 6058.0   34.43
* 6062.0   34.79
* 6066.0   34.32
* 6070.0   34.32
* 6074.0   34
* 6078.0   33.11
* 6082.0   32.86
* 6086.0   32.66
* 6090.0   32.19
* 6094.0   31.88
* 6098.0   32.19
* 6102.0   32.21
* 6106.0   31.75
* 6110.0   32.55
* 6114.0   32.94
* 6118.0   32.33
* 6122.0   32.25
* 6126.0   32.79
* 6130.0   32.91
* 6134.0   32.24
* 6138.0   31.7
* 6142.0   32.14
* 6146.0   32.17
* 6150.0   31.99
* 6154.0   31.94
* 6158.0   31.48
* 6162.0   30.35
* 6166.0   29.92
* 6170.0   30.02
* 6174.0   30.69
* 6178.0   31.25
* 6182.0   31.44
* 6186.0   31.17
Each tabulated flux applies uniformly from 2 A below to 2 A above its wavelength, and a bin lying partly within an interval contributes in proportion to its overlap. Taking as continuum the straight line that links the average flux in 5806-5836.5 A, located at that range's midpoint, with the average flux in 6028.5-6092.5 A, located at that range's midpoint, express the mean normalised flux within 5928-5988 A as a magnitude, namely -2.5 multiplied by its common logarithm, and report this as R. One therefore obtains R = 0.028 mag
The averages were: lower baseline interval 33.2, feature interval 32.5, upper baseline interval 33.5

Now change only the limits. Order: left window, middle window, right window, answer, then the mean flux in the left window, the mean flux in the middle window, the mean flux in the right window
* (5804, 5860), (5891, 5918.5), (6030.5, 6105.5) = 0.09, 33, 30.5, 33.3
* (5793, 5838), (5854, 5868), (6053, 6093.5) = 0.06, 33.4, 31.7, 33.6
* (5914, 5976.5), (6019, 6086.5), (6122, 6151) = -0.03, 32.7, 33.4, 32.3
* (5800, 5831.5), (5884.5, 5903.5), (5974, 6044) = 0.14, 33.4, 28.9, 32.3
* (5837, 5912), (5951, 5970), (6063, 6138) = -0.03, 31.4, 32.7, 32.7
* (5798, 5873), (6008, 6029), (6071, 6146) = 0.02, 33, 32.1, 32.5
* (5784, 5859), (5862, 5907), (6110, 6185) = 0.08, 33.1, 30.6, 31.7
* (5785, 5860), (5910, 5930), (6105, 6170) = 0.02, 33.1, 32.3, 31.9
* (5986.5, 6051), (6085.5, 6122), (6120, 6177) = -0.01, 32.5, 32.3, 31.6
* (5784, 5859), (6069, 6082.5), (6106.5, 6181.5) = -0.05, 33.1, 33.6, 31.8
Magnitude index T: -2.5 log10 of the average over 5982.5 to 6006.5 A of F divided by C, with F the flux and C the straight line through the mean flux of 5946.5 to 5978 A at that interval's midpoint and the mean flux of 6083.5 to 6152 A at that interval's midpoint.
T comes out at 0.02 mag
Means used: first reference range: 32.7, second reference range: 32.3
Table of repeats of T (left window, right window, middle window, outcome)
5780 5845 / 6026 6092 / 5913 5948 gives 0.02 mag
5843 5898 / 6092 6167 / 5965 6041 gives -0.02 mag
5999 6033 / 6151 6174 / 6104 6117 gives -0.04 mag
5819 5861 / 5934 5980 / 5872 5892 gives 0.08 mag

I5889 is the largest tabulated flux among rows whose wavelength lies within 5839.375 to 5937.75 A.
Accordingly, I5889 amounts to 33.47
